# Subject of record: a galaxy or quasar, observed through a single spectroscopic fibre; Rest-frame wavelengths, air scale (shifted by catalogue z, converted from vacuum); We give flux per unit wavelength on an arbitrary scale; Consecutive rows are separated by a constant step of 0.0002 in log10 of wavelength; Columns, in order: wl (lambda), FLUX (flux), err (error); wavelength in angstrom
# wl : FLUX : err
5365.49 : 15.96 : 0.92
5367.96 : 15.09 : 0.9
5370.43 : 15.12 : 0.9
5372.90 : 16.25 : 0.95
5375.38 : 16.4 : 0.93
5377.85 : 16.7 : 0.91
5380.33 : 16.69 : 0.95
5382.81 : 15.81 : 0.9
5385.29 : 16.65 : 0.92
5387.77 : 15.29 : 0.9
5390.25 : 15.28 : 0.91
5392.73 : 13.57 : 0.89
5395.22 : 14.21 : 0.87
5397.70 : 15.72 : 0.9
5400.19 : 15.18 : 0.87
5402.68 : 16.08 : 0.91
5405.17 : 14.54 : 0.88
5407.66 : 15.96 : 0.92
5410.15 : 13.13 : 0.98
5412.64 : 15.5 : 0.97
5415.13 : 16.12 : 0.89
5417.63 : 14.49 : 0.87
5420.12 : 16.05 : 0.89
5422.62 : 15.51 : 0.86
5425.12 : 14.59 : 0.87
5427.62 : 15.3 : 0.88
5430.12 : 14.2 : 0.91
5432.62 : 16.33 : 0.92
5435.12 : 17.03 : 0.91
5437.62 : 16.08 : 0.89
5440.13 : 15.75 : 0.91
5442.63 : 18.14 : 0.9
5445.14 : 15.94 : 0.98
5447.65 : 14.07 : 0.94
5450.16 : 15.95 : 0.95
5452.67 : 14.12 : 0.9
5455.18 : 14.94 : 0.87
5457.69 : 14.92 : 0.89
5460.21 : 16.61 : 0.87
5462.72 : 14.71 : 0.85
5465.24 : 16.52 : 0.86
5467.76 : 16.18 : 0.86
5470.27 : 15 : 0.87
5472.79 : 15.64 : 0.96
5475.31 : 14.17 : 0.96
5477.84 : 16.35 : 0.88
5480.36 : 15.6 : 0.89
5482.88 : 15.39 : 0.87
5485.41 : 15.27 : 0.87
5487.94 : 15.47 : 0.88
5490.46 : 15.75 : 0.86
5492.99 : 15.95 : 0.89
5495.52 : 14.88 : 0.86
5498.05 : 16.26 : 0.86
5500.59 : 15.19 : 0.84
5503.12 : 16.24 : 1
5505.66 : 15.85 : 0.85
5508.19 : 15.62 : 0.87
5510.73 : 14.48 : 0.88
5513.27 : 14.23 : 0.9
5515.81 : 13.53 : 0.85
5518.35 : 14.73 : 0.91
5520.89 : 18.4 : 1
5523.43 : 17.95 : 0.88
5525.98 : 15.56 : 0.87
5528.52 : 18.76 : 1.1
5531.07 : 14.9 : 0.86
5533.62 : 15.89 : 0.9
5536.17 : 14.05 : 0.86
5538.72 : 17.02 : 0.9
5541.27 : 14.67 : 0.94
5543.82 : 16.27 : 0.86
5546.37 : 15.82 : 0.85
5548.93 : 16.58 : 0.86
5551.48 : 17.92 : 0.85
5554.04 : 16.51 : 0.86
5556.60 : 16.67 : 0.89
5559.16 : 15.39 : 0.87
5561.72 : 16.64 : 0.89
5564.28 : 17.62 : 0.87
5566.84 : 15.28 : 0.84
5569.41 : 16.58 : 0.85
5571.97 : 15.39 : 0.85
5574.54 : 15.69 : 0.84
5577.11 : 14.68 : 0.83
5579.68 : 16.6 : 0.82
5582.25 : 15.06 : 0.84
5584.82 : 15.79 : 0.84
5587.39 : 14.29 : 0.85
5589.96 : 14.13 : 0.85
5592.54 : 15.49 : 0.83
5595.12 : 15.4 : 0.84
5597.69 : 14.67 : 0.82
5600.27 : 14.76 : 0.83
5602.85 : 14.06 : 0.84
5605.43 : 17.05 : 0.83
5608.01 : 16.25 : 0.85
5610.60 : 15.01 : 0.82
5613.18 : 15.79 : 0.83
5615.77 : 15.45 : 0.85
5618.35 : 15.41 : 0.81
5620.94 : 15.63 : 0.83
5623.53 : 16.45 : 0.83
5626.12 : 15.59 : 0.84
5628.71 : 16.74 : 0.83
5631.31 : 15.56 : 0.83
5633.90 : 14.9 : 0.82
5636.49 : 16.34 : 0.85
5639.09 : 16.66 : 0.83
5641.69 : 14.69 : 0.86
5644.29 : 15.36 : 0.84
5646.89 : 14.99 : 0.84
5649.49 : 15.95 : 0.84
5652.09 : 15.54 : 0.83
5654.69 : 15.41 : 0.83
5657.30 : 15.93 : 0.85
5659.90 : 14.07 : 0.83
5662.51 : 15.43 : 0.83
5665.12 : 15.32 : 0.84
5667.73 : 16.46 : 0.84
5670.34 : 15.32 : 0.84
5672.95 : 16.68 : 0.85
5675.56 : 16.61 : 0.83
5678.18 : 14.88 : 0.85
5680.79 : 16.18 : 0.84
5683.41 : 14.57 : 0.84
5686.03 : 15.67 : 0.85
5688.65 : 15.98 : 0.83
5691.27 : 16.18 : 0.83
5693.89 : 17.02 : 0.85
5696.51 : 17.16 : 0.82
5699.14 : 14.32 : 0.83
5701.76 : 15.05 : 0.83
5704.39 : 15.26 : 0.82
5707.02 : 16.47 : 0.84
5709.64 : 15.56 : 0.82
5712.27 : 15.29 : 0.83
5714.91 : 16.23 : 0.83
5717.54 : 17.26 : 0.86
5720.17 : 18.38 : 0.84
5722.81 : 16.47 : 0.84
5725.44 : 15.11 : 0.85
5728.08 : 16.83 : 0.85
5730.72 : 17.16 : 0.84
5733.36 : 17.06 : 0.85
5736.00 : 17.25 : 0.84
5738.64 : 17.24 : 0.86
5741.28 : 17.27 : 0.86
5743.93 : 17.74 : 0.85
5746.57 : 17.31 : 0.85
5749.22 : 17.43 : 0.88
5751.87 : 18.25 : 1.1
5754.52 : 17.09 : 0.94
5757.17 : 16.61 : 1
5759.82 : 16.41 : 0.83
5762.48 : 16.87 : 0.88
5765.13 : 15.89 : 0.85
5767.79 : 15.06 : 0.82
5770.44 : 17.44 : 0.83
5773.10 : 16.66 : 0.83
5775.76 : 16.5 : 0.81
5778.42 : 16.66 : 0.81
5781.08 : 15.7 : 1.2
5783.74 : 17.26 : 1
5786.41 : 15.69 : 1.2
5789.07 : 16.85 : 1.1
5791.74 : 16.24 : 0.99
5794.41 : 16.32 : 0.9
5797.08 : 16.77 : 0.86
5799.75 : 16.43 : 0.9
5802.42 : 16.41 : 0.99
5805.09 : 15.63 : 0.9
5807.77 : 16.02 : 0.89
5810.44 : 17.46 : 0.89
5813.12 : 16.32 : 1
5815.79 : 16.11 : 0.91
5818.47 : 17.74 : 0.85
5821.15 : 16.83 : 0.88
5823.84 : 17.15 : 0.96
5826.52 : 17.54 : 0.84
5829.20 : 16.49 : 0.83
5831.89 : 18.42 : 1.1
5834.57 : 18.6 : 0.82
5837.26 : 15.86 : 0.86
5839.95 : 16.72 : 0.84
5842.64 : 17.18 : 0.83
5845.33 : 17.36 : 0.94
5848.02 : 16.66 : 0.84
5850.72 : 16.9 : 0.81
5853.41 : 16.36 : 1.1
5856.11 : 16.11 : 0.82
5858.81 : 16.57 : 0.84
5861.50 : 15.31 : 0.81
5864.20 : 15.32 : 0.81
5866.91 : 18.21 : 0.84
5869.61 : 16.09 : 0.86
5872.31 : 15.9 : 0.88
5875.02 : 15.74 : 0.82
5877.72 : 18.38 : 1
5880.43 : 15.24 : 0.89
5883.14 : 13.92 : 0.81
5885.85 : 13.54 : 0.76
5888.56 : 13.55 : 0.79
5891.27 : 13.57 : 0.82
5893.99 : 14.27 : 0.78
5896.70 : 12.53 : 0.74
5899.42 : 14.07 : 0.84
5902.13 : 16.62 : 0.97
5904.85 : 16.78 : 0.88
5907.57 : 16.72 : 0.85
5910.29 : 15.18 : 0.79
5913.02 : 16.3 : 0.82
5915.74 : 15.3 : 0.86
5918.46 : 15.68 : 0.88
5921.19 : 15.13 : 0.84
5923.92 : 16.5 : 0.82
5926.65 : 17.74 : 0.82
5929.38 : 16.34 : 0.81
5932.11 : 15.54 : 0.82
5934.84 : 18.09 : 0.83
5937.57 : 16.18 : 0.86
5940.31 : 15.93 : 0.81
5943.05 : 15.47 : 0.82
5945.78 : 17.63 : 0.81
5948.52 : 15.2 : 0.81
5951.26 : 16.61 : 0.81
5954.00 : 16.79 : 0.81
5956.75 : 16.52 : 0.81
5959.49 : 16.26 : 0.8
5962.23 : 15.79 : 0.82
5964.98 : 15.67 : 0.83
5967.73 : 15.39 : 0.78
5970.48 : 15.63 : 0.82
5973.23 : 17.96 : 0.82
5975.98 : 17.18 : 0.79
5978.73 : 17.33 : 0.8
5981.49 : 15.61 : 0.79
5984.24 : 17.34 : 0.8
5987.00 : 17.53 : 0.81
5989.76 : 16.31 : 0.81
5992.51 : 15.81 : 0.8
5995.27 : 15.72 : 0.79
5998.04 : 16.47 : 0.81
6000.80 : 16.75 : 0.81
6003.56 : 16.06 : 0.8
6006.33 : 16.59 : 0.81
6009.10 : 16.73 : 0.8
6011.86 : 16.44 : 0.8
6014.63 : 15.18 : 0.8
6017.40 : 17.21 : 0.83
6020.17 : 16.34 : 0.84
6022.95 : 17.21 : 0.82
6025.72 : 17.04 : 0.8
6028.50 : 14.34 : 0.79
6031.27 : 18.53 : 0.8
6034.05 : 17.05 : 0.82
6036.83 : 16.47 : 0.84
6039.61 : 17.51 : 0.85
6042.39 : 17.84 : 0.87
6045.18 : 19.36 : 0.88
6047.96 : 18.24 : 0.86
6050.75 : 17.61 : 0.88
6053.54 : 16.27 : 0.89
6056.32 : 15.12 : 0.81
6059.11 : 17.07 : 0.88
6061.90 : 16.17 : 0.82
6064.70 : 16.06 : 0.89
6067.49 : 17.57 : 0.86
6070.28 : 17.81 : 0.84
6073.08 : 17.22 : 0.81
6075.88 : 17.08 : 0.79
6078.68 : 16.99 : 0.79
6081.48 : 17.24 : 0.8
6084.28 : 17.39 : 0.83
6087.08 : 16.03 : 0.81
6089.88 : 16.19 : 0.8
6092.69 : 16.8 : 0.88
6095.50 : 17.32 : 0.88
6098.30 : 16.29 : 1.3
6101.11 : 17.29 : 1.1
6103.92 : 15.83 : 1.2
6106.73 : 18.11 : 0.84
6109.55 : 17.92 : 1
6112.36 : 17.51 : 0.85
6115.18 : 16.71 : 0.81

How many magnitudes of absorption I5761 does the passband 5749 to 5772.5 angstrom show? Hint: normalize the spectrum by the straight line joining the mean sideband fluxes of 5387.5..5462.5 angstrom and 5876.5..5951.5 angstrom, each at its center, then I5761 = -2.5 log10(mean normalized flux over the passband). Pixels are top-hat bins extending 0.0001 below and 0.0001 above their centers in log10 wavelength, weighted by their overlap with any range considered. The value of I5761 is -0.08 mag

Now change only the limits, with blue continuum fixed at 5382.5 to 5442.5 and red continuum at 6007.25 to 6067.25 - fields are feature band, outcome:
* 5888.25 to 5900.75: 0.21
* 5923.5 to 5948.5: 0.01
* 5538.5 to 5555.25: -0.04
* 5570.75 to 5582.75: 0.02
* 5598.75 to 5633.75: 0.02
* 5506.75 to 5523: 0.02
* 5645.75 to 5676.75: 0.02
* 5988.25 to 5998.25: 0.05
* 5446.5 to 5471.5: 0.01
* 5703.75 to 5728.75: -0.01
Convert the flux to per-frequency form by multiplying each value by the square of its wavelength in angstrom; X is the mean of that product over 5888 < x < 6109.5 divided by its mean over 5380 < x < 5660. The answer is 1.2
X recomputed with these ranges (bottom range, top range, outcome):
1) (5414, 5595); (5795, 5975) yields 1.18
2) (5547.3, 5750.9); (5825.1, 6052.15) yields 1.13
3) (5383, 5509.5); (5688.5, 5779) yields 1.19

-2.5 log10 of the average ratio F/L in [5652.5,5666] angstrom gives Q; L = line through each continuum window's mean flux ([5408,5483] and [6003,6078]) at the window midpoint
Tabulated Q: 0.05 mag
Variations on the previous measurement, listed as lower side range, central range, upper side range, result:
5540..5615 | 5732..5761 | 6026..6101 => -0.071 mag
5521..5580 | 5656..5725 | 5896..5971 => 0.017 mag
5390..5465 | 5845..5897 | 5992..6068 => 0.052 mag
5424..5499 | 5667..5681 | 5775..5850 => 0.019 mag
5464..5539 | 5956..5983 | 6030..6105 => 0.031 mag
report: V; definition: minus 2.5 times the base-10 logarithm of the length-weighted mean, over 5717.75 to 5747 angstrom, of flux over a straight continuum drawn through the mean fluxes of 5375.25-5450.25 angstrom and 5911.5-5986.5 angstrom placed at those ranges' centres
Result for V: -0.07 mag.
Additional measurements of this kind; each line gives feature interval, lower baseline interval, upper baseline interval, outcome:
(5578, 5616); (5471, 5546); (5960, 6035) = 0.035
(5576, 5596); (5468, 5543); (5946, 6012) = 0.041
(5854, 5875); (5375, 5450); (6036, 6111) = 0.027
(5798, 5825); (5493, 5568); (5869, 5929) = -0.072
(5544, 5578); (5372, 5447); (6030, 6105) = -0.020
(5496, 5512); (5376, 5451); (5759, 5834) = 0.016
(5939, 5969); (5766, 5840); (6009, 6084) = 0.048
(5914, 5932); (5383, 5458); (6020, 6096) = 0.038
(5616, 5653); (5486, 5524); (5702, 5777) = 0.034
